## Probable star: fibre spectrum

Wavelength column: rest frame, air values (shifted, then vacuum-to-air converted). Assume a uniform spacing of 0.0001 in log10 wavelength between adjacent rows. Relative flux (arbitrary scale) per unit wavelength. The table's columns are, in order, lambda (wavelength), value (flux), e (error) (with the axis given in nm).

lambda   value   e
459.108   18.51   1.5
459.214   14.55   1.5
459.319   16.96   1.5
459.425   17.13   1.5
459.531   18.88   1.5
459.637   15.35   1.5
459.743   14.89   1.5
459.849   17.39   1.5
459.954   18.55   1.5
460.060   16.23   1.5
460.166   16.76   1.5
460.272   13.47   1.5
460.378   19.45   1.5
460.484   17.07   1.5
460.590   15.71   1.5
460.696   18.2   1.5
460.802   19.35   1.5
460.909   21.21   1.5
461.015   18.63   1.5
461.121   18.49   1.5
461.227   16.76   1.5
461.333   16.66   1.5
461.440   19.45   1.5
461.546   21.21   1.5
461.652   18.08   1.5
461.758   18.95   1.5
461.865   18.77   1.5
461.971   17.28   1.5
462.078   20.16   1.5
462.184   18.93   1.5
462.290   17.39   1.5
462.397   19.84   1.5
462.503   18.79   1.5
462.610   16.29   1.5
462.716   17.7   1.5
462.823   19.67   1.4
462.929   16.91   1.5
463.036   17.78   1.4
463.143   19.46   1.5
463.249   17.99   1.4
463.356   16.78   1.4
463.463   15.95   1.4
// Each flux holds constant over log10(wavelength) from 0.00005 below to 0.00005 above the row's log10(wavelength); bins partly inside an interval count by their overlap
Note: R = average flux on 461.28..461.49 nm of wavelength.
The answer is 18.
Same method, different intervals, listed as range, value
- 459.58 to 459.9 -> 15.9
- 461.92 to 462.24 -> 18.8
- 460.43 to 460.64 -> 16.4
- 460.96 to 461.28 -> 18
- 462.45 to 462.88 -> 18.1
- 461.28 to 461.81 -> 18.9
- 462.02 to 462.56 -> 19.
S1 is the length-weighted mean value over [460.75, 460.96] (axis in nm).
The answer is 20.2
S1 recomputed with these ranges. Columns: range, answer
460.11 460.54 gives 16.7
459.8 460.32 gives 16.5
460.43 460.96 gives 18.3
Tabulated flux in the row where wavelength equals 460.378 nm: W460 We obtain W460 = 19.45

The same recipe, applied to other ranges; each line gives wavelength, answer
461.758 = 18.95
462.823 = 19.67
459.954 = 18.55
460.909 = 21.21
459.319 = 16.96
